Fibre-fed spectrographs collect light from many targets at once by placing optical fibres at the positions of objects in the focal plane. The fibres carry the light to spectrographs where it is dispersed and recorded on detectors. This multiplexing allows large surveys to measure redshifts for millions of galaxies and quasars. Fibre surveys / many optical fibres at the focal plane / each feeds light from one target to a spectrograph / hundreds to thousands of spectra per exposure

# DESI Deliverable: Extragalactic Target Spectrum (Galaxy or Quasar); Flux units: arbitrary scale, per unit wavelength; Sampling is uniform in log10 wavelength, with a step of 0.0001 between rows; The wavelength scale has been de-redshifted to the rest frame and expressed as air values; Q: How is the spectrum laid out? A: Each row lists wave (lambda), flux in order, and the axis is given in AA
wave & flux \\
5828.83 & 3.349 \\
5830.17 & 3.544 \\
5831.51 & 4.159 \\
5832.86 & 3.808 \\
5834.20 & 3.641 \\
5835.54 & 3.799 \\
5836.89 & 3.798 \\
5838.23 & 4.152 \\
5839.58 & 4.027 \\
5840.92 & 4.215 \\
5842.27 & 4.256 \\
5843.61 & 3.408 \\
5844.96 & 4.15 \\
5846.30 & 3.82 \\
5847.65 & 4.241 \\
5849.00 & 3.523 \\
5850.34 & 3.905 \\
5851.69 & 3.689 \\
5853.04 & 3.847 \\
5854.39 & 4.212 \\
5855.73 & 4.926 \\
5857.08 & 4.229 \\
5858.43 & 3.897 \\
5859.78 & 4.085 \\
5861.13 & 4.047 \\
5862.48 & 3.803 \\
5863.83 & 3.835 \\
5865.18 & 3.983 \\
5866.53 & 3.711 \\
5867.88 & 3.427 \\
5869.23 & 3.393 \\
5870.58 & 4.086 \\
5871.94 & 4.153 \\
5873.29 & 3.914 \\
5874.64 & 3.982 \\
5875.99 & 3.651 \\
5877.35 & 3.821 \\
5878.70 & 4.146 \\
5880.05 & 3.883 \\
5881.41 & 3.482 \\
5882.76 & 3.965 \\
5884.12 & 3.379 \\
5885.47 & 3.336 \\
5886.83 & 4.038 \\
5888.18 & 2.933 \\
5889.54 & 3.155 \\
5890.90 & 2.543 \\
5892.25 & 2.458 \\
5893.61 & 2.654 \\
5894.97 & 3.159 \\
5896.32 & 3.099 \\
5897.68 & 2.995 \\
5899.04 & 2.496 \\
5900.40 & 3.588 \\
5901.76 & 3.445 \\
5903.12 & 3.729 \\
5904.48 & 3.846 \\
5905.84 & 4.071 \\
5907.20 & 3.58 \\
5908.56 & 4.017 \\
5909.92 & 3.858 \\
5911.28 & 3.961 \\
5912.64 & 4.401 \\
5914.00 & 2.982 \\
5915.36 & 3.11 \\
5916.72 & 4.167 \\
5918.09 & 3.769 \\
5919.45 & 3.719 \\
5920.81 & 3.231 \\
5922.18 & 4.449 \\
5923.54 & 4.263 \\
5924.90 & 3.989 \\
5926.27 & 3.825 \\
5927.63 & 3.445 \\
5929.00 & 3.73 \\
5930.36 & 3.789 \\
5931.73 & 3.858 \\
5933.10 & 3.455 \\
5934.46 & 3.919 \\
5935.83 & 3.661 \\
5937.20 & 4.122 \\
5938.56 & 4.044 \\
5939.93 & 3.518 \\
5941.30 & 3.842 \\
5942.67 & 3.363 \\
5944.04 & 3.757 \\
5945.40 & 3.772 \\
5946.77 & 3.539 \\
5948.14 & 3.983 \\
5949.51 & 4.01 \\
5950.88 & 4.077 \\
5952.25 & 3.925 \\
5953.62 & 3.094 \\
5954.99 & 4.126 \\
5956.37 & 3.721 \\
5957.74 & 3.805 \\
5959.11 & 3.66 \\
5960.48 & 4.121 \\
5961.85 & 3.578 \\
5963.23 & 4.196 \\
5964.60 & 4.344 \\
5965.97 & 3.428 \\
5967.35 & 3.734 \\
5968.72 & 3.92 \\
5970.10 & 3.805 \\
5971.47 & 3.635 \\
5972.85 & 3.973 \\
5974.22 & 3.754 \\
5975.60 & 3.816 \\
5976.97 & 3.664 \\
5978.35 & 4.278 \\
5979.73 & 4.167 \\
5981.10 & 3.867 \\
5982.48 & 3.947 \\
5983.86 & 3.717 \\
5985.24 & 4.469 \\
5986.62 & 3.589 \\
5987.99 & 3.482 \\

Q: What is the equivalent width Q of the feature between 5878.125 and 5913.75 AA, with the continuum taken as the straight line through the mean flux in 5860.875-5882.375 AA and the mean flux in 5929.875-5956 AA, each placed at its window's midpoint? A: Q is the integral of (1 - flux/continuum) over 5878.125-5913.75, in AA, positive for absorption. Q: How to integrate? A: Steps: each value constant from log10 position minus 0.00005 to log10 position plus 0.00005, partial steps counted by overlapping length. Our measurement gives 3.3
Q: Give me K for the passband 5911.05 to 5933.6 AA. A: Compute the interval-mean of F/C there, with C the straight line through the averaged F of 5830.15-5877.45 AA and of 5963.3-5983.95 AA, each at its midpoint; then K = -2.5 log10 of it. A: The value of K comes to 0.037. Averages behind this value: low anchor 3.93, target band 3.77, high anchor 3.88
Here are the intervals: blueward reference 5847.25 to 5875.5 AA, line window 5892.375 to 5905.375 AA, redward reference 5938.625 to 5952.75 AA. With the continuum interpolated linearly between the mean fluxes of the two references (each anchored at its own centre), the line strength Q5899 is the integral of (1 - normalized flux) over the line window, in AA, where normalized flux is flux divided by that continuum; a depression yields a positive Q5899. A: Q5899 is 2.24 AA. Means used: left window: 3.94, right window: 3.79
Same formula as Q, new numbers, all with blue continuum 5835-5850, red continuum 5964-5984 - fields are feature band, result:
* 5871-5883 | 0.1 AA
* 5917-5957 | 1.0 AA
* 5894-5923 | 2.3 AA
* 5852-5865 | -0.5 AA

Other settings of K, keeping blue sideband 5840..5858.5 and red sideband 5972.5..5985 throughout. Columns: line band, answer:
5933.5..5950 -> 0.05 mag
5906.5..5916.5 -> 0.07 mag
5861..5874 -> 0.05 mag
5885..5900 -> 0.31 mag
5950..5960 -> 0.05 mag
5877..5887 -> 0.07 mag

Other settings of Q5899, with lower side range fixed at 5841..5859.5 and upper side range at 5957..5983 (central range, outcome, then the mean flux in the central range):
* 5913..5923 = 0.7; 3.67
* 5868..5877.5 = 0.4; 3.83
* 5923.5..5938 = 0.4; 3.81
